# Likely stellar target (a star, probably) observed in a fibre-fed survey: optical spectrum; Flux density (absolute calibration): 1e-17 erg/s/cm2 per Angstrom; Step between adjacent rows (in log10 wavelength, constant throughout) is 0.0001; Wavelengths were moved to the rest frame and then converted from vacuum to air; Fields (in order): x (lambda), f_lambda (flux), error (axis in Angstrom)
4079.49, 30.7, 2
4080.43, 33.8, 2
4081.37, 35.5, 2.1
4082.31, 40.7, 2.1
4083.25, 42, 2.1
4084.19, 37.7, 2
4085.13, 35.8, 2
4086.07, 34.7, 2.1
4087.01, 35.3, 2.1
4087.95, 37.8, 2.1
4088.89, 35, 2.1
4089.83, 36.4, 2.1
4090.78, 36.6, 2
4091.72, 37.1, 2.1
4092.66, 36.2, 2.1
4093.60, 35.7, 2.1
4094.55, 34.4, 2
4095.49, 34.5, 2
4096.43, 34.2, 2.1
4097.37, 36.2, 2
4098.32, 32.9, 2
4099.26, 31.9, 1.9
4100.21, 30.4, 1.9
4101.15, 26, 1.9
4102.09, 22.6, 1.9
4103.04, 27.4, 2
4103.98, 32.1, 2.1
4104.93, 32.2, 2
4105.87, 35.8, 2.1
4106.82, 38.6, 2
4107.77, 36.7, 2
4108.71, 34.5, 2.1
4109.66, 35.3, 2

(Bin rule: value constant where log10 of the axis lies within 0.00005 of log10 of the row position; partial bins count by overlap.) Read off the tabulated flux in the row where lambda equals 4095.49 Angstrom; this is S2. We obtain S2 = 34.5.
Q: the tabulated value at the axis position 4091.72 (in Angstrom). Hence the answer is 37.1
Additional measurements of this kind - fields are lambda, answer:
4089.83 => 36.4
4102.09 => 22.6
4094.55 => 34.4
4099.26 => 31.9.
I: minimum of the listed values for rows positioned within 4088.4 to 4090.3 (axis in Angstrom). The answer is 35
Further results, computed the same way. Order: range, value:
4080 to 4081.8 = 33.8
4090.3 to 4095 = 34.4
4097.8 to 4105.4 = 22.6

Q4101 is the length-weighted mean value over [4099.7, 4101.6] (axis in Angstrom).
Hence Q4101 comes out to 28.3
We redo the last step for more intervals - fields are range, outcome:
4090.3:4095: 35.9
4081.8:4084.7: 40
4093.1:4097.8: 35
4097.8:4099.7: 32.4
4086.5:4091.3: 36.2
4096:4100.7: 33.1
